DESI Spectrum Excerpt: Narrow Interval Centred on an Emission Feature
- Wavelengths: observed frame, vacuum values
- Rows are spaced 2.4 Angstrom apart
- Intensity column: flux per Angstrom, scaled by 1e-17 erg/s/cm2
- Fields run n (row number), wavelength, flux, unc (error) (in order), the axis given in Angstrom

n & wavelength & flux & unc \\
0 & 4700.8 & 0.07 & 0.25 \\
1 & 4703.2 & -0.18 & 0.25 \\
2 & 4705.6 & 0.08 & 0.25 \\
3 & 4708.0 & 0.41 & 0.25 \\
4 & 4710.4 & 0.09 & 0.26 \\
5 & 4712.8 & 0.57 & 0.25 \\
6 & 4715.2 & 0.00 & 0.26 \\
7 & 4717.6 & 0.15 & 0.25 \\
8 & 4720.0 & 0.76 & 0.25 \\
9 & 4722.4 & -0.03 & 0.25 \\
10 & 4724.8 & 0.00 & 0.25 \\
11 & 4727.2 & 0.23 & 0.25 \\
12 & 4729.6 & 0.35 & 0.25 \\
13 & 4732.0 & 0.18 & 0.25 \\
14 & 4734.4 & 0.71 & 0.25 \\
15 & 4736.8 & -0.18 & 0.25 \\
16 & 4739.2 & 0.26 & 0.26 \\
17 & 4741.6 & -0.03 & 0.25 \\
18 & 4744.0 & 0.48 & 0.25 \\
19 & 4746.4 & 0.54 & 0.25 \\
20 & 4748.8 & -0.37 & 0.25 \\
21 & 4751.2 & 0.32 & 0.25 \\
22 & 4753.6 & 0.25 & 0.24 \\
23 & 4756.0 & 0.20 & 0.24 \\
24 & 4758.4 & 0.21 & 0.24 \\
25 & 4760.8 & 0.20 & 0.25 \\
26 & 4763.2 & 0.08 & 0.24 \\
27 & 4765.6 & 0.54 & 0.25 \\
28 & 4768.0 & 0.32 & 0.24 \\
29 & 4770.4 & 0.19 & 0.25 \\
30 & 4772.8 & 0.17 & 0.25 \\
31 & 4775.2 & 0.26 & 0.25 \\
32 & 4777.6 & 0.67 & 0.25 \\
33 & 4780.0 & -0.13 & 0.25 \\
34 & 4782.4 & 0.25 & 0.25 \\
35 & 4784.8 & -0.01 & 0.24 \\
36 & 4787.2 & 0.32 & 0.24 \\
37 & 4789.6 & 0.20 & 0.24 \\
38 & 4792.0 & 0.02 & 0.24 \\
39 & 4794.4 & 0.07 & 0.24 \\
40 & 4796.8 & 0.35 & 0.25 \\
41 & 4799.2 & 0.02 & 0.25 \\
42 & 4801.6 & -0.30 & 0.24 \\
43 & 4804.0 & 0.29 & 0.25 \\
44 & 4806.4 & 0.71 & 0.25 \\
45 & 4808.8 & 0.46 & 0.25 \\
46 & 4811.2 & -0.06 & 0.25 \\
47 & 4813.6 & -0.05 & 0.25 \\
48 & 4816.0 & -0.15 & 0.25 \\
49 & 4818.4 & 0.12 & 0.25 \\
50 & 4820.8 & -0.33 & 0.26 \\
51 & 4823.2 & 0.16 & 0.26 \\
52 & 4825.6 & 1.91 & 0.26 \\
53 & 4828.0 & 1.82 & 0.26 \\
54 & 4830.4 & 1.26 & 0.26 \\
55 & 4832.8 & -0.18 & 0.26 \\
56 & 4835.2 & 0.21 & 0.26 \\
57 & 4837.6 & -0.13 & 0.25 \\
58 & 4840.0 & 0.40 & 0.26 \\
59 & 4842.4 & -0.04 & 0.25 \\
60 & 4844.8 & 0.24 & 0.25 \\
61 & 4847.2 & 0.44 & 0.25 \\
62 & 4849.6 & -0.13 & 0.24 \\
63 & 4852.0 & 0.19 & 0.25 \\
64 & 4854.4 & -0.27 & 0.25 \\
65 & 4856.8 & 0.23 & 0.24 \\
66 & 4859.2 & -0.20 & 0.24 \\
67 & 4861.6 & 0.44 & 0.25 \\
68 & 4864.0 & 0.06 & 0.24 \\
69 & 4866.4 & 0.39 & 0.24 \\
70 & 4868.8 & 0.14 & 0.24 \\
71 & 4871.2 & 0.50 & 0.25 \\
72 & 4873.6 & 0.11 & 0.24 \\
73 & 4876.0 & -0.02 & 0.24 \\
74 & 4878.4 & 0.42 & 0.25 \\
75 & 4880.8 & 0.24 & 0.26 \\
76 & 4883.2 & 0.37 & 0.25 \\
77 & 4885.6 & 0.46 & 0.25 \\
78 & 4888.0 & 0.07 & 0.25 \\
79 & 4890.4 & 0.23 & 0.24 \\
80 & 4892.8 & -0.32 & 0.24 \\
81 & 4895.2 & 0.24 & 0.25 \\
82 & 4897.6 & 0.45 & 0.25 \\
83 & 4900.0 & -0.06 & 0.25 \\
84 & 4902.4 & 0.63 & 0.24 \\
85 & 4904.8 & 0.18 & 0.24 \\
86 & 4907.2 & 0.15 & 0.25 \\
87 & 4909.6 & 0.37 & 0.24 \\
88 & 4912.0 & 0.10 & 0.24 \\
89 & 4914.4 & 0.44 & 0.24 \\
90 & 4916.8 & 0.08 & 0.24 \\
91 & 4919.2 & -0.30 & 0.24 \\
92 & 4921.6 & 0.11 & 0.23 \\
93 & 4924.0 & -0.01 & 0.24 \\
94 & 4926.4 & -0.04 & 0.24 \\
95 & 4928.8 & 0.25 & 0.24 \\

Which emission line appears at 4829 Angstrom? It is [O II]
